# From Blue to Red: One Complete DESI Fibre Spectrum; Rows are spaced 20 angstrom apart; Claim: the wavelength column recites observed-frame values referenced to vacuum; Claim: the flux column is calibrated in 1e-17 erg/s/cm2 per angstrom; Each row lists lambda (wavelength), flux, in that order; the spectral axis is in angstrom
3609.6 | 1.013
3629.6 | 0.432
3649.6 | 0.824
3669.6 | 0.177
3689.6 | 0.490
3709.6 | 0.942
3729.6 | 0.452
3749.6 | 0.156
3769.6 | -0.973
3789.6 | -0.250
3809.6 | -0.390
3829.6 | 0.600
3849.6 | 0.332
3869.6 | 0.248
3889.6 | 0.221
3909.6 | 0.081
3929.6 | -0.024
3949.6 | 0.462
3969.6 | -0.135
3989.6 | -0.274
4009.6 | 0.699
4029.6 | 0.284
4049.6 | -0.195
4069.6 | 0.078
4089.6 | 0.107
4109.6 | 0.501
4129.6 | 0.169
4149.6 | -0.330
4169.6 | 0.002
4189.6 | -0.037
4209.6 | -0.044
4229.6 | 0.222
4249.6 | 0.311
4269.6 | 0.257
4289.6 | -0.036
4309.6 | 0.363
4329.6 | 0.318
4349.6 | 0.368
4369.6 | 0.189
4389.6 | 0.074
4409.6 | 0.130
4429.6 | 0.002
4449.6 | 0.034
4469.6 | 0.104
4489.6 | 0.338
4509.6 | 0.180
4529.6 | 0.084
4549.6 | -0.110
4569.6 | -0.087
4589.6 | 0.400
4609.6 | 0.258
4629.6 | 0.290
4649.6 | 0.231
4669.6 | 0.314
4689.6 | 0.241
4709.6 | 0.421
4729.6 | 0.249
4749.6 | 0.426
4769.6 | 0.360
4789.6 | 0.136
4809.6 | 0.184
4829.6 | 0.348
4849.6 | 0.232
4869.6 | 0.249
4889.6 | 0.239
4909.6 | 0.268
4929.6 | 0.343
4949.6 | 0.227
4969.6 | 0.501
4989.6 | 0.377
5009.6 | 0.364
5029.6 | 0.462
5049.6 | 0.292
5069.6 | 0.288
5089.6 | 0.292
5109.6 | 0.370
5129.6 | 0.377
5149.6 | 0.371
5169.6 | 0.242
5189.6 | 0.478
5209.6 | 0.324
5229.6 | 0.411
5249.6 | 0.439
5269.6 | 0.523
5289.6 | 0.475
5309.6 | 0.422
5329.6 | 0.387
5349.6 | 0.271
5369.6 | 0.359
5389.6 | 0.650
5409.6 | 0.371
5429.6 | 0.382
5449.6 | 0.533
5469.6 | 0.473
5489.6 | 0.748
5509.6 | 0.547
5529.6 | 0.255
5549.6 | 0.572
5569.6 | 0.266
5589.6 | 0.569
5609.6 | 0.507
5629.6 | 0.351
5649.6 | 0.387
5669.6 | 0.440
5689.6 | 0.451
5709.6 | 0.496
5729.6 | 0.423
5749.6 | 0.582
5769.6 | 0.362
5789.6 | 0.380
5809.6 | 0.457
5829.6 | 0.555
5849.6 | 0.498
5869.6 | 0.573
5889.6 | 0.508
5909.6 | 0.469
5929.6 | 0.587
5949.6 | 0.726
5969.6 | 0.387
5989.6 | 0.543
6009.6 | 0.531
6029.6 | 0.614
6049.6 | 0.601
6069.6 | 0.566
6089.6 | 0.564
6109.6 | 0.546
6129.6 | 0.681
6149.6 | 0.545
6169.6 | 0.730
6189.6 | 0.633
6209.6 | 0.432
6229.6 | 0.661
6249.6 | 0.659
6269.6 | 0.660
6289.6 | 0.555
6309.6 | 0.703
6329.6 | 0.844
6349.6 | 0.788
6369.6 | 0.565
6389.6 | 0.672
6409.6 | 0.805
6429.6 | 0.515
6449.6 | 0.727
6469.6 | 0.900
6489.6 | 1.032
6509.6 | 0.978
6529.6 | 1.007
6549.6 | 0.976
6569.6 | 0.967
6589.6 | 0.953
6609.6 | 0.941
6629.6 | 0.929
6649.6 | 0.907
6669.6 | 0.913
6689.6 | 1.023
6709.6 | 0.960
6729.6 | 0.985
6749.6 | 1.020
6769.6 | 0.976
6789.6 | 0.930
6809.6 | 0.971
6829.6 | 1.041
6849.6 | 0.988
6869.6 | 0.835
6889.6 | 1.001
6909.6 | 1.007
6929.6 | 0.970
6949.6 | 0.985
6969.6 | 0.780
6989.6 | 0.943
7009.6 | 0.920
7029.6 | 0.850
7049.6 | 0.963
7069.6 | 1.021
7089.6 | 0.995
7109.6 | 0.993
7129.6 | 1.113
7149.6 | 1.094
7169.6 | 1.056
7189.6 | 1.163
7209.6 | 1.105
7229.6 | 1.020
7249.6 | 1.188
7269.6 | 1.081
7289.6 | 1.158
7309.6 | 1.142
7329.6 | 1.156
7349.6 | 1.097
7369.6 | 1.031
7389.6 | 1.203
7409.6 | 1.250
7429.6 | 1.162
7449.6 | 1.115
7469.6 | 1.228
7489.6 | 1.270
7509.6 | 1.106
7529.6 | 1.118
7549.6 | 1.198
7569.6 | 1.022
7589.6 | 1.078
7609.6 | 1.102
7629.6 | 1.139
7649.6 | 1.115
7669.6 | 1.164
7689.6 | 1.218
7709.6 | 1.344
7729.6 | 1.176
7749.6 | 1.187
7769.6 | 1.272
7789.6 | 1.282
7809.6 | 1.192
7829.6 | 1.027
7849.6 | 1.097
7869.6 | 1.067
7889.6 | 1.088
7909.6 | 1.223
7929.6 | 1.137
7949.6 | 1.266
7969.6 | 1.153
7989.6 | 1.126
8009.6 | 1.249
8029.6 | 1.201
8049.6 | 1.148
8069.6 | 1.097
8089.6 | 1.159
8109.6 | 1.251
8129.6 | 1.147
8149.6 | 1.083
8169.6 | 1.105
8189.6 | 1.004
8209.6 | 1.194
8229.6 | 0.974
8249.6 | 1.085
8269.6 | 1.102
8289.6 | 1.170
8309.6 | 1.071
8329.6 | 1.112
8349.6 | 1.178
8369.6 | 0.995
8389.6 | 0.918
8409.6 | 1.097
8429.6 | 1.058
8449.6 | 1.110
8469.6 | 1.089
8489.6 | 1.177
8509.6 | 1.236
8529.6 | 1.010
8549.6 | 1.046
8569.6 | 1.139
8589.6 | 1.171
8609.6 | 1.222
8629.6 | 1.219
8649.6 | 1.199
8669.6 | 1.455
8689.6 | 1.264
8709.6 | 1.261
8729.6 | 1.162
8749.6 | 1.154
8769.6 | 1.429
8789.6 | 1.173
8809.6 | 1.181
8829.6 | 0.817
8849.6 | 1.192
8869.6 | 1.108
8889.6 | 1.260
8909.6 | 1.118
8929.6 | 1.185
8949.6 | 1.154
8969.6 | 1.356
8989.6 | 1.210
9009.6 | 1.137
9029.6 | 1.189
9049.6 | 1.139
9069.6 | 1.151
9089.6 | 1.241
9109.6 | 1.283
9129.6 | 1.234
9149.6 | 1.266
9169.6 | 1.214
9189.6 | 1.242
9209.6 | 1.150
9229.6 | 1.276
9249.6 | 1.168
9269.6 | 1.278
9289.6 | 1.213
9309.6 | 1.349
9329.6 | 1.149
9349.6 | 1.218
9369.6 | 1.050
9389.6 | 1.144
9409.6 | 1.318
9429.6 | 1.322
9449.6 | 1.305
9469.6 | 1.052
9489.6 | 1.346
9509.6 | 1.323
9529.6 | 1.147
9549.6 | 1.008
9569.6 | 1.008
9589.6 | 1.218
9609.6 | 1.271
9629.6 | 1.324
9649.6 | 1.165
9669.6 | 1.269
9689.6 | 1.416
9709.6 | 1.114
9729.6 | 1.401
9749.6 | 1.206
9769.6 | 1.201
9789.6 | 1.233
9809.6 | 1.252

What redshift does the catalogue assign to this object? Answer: 0.620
